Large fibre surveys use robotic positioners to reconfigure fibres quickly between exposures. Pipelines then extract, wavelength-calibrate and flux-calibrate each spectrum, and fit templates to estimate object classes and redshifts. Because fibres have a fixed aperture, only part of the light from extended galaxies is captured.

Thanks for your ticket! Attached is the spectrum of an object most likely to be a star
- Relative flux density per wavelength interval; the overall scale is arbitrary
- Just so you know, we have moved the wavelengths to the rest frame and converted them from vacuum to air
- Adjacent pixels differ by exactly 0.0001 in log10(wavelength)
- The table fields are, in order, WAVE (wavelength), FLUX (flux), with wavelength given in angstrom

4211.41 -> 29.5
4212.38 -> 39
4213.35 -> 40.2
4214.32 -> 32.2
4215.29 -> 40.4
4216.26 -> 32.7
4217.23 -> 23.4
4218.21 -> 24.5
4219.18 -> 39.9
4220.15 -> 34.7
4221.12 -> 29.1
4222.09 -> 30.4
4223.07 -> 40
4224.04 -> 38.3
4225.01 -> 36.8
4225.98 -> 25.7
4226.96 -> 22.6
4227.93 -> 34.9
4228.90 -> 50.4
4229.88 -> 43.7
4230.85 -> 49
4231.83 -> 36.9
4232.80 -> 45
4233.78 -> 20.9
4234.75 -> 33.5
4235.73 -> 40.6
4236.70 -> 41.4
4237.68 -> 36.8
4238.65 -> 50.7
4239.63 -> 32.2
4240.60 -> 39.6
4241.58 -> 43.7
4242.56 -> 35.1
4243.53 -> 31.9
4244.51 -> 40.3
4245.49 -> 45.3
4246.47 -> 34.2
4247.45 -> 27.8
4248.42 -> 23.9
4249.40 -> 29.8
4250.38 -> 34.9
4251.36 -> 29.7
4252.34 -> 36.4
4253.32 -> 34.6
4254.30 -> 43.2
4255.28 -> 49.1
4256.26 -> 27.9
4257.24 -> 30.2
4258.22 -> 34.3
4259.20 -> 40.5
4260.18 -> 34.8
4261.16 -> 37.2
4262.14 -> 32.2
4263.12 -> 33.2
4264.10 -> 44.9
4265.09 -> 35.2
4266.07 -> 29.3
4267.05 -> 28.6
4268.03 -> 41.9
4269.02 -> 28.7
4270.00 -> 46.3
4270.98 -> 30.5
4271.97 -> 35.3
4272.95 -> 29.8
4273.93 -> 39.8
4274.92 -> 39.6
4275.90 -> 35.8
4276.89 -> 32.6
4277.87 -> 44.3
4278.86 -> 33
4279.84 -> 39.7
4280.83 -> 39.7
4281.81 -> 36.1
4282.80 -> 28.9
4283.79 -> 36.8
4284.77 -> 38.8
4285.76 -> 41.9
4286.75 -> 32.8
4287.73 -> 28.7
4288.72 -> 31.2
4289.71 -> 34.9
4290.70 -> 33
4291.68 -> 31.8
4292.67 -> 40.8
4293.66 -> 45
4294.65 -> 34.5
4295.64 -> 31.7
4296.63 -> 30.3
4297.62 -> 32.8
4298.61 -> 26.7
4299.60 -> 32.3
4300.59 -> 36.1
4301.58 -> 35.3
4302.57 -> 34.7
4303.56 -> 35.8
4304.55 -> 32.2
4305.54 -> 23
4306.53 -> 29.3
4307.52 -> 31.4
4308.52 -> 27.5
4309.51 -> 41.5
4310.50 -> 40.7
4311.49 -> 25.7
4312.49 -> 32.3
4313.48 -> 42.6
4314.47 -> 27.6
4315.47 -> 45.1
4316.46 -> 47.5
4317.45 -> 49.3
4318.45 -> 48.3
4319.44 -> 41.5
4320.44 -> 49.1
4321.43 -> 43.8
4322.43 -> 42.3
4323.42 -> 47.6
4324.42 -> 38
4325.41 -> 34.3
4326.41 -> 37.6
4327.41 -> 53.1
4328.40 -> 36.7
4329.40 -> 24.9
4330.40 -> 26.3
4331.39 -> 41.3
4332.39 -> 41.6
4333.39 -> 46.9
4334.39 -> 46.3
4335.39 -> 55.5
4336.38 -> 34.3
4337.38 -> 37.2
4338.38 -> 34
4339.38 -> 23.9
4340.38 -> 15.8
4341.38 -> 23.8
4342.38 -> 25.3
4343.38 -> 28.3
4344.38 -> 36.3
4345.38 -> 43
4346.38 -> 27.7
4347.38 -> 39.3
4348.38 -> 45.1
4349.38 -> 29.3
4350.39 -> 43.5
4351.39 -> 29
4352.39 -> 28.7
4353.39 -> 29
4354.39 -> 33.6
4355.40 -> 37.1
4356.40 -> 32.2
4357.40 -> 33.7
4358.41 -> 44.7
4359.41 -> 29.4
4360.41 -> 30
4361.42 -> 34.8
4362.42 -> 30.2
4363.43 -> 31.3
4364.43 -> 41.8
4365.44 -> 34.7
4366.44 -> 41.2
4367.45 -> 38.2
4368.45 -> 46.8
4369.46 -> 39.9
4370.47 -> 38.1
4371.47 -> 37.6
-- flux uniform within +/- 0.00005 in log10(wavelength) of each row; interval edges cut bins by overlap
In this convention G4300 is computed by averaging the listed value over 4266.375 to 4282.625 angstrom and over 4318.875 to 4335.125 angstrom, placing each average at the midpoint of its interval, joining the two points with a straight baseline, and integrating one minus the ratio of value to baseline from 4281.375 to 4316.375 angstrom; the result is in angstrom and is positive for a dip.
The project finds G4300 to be 3.8 angstrom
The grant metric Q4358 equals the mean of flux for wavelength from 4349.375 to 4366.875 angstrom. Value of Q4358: 34.2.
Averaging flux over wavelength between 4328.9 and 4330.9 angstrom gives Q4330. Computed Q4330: 25.7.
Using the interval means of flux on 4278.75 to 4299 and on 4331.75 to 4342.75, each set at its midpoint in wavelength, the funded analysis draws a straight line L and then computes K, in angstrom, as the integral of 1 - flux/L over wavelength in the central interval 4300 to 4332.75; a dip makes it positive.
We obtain -2.5 angstrom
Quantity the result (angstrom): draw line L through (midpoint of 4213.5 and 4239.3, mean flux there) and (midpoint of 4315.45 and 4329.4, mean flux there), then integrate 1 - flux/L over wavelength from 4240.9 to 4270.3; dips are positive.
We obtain 2.1 angstrom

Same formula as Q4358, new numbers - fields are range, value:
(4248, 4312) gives 34.6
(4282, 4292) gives 34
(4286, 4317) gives 34.1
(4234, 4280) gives 36.1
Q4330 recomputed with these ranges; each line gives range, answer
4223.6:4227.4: 30.8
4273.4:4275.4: 39.5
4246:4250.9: 30.1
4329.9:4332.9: 36.4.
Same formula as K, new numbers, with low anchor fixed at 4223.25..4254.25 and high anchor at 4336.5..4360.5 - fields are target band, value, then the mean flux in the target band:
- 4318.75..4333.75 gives -3.1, 40.4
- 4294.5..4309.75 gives 1.0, 32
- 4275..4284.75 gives -0.4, 36.6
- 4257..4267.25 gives 0.2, 34.9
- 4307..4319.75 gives -1.8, 38.5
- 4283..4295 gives -0.4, 35.7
